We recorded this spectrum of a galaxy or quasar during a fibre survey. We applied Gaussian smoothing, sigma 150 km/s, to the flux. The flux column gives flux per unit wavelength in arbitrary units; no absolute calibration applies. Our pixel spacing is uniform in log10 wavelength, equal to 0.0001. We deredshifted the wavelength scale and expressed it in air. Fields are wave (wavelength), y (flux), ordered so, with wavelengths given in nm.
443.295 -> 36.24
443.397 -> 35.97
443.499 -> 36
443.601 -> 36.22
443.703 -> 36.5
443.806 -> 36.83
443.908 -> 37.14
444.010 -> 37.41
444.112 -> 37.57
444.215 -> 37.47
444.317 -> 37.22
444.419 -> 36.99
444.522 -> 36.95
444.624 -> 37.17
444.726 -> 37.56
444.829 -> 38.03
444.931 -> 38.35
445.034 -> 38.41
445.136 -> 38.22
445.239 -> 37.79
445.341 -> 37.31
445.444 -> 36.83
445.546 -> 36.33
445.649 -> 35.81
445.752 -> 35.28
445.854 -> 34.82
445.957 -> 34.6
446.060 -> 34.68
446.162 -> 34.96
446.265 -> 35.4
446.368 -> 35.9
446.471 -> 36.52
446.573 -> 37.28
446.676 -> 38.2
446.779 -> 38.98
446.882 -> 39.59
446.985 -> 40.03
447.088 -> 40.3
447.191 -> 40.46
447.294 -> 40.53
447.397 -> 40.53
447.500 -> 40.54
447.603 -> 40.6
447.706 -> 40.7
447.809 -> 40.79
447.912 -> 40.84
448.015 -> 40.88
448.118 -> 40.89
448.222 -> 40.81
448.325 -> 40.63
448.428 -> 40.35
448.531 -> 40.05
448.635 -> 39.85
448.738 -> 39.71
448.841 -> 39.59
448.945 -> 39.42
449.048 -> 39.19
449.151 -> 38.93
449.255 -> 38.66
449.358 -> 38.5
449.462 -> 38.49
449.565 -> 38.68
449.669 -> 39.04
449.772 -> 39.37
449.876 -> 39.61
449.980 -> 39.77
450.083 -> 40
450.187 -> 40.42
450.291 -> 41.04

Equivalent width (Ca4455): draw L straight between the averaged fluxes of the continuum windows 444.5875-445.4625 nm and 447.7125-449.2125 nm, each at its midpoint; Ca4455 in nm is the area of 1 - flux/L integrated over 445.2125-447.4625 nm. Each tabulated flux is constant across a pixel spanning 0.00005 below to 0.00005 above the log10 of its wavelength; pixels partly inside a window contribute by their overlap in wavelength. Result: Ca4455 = 0.076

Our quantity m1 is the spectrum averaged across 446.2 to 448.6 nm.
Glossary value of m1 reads 39.6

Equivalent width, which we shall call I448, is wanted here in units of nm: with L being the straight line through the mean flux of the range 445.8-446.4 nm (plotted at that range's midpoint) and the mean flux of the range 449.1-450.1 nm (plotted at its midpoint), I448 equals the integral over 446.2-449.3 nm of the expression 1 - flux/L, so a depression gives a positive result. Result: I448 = -0.22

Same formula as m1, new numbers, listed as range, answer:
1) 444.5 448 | 38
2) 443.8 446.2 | 36.8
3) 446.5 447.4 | 39.4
